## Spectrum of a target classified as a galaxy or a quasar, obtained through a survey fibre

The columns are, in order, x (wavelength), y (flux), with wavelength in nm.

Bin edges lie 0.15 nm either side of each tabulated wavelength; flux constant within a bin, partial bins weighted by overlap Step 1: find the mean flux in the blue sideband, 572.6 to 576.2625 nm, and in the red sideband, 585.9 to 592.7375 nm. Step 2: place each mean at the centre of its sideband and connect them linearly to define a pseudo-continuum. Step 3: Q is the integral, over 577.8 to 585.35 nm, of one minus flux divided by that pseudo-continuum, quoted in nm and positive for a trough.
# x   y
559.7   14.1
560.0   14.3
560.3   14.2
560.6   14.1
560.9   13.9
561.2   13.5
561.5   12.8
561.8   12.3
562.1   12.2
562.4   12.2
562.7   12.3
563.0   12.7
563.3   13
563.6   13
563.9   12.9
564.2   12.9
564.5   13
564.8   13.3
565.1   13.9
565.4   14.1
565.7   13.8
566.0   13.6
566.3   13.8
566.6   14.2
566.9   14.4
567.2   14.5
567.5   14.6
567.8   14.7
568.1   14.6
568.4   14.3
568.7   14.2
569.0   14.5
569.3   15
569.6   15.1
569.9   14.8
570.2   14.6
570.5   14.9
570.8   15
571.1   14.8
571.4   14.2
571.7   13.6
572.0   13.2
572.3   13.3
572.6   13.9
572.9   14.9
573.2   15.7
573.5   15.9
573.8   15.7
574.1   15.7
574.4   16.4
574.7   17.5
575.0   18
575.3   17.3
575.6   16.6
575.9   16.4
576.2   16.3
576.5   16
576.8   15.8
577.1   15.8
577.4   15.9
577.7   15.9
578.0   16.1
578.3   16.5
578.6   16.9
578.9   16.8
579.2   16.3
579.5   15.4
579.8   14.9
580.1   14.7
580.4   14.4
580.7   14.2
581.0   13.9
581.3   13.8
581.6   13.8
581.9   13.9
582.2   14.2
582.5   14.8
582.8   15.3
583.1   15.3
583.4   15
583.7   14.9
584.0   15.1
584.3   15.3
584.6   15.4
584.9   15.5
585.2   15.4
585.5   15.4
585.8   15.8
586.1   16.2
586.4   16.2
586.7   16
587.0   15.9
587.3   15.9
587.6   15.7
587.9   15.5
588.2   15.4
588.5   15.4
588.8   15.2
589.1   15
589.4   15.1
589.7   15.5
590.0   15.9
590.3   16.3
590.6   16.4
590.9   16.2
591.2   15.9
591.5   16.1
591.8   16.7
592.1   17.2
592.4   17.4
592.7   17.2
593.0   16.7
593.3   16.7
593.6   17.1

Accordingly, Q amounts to 0.477 nm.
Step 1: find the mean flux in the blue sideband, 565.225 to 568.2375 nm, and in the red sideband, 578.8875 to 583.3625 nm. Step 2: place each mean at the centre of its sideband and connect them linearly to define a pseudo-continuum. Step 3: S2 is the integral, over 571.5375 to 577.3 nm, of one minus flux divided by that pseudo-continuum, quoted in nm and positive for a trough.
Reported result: -0.47 nm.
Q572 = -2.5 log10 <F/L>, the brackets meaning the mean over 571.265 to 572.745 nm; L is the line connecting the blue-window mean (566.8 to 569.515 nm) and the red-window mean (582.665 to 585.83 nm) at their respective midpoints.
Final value 0.08 mag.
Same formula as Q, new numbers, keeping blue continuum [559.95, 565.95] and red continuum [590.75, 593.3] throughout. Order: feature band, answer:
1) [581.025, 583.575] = 0.17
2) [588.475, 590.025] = 0.10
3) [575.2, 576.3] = -0.14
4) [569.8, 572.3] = -0.03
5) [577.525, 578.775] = -0.11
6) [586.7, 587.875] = 0.02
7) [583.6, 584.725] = 0.04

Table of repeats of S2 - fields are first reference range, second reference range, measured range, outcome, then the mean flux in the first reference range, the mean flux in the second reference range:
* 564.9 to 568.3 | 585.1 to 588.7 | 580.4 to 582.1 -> 0.15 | 14.2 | 15.7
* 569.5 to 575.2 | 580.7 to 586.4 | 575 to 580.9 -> -0.35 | 15.1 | 15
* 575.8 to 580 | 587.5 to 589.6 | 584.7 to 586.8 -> -0.03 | 16.1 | 15.3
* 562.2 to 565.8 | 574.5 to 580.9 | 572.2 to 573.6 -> 0.03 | 13.1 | 16.1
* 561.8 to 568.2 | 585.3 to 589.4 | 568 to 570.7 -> -0.15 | 13.5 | 15.6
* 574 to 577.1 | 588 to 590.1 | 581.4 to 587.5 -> 0.19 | 16.6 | 15.3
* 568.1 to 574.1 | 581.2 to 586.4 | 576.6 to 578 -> -0.10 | 14.6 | 15.1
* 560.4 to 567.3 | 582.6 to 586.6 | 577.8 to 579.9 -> -0.18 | 13.3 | 15.4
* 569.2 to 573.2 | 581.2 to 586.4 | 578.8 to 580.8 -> -0.05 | 14.4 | 15.1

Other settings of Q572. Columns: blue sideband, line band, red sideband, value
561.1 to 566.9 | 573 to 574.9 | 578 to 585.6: -0.137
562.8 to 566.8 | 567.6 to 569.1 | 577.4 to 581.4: -0.044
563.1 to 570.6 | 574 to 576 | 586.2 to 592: -0.150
